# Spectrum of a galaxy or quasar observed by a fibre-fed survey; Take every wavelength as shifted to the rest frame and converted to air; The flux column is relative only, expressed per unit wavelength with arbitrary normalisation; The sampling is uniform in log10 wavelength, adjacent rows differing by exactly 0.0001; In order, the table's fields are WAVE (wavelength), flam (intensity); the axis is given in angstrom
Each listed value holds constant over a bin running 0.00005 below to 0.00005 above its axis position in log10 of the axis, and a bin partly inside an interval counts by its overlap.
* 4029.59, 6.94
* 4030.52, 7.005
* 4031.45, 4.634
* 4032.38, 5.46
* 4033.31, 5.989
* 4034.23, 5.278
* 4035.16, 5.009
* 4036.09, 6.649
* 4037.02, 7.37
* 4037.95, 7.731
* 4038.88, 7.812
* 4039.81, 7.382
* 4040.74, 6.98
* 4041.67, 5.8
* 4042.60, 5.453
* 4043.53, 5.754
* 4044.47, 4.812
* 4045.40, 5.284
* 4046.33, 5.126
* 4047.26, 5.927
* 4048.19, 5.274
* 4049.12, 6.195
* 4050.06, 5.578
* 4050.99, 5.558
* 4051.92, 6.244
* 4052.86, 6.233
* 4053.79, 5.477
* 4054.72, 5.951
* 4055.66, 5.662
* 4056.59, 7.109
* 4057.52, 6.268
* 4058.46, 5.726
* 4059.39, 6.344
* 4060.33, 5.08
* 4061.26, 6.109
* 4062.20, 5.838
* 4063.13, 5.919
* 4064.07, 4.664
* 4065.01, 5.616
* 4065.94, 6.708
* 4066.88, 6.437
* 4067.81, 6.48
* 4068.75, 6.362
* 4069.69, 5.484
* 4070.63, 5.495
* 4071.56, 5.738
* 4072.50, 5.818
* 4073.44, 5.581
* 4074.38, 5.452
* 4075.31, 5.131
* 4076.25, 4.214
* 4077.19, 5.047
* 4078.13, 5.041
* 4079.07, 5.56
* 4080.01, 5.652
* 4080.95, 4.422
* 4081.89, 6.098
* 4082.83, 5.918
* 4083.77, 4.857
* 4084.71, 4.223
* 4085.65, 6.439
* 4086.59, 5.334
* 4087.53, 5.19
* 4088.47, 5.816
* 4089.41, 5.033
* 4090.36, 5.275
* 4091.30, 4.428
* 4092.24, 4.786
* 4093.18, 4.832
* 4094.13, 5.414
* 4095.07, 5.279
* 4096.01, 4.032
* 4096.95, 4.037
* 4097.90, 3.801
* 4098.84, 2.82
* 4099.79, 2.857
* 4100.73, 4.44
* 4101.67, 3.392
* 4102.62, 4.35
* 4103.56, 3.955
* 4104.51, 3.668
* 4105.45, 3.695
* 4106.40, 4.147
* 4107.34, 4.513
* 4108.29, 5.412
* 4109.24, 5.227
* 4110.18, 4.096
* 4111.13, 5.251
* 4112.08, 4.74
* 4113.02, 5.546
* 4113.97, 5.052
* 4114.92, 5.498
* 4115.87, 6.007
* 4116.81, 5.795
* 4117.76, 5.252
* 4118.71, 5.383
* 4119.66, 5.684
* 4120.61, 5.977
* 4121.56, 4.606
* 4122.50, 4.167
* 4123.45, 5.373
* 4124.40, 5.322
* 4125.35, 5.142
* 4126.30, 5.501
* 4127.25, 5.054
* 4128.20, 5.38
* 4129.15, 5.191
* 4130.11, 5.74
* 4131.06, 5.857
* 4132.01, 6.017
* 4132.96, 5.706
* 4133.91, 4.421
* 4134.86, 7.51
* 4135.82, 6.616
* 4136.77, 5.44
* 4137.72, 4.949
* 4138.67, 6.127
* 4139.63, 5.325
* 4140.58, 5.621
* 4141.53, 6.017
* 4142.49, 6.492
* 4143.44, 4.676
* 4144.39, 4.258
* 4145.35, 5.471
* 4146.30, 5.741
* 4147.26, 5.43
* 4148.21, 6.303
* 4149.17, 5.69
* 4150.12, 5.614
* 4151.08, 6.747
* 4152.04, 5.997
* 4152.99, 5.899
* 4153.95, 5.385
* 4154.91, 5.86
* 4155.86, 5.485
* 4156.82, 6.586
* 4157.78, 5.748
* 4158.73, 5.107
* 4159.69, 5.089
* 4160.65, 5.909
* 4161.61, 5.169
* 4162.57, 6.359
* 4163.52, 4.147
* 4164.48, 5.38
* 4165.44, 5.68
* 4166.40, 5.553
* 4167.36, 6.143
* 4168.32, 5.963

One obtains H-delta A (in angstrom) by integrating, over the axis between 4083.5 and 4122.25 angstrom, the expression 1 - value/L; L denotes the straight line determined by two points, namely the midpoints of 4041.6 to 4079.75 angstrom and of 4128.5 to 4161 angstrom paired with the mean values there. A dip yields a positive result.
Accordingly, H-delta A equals 6.2 angstrom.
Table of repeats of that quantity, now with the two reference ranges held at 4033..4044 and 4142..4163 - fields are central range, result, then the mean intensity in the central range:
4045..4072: 1.9 angstrom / 5.86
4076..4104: 6.2 angstrom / 4.76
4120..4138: 1.1 angstrom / 5.48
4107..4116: 1.3 angstrom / 5.1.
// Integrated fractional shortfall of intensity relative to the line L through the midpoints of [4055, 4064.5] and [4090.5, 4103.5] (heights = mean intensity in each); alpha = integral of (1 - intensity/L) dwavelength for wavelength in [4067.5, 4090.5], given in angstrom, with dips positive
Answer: -1.9 angstrom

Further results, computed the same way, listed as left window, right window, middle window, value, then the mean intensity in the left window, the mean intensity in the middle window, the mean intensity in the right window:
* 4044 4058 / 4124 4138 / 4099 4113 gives 3.4 angstrom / 5.78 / 4.28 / 5.6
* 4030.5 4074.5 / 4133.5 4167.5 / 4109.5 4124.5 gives 1.4 angstrom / 5.95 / 5.23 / 5.66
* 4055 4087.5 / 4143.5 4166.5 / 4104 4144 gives 2.1 angstrom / 5.64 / 5.31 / 5.59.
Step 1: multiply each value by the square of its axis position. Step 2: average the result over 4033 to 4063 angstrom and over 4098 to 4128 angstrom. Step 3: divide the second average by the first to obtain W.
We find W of 0.8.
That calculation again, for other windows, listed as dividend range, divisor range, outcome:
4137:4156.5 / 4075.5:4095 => 1.13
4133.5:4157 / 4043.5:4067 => 1.03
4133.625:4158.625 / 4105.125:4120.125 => 1.15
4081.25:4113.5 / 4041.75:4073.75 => 0.82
